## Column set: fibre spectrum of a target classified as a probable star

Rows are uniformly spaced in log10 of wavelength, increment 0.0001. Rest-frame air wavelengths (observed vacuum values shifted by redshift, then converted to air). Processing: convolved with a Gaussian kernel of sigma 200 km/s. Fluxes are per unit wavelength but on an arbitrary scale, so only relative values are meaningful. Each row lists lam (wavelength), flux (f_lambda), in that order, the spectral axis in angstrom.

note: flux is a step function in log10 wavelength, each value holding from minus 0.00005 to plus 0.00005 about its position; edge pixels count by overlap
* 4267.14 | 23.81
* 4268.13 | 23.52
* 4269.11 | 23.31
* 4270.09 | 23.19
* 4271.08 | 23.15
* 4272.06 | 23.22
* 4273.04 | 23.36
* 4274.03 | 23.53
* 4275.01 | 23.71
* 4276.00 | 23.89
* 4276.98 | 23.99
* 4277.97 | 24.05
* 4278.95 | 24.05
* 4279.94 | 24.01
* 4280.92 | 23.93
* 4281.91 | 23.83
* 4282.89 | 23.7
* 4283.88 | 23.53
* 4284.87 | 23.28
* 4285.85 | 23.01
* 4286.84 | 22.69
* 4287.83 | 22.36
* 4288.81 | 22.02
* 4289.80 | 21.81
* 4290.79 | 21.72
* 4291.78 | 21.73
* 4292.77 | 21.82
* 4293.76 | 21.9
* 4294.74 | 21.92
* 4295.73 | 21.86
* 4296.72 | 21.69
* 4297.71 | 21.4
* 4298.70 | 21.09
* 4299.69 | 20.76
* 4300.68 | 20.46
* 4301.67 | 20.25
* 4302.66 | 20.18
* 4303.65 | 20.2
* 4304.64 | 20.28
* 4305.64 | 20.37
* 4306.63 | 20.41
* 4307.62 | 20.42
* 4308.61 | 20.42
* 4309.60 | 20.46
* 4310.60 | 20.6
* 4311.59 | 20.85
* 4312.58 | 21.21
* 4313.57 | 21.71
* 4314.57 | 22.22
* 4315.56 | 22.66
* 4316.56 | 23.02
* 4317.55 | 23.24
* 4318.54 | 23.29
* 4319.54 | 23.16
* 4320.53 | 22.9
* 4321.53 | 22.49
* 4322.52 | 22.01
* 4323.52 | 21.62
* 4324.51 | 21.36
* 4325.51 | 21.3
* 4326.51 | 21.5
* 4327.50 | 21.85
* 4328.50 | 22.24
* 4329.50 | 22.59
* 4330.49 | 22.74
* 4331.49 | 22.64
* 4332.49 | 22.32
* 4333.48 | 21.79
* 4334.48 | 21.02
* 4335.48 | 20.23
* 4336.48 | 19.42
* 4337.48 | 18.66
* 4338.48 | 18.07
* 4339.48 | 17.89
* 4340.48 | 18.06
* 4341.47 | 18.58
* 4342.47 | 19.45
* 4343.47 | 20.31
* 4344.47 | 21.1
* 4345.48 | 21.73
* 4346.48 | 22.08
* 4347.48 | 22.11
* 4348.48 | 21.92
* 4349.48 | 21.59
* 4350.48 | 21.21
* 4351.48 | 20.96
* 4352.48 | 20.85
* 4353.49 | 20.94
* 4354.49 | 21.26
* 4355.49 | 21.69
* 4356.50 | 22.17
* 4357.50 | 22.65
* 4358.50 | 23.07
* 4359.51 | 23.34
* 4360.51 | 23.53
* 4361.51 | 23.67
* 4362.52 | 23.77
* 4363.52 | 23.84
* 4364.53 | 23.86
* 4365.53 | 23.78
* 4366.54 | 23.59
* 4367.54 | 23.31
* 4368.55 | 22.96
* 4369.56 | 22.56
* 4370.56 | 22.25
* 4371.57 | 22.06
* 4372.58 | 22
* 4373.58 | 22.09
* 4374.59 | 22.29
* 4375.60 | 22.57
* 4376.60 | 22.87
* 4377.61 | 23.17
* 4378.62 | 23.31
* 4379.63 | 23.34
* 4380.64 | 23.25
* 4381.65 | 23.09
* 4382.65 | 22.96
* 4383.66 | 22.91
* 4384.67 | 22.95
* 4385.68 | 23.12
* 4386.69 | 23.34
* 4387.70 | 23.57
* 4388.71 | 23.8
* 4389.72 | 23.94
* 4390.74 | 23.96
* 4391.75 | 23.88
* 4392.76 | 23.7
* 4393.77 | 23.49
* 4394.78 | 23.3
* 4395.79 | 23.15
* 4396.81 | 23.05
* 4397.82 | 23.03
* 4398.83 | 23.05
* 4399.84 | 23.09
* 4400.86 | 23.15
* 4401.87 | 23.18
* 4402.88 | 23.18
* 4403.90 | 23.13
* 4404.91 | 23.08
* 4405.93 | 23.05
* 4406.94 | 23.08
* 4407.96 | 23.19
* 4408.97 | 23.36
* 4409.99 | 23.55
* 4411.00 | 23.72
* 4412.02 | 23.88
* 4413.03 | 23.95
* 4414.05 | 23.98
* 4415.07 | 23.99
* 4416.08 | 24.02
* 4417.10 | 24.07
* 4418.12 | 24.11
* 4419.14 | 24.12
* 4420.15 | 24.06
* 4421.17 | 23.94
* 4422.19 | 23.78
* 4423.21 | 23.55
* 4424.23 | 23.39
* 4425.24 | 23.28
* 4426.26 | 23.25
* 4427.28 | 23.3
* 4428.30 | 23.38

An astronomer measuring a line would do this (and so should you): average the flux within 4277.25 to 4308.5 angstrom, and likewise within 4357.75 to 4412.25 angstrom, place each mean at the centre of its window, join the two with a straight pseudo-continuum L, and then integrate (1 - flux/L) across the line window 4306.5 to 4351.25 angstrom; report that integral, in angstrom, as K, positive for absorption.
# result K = 2.4 angstrom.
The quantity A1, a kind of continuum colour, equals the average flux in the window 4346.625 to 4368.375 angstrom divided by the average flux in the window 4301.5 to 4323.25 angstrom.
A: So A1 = 1.05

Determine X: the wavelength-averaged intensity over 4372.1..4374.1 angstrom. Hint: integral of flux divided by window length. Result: 22.1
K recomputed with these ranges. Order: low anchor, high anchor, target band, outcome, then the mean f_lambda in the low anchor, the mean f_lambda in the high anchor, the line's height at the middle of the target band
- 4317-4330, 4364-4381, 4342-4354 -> 0.7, 22.3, 22.9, 22.6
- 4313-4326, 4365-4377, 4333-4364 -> 1.9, 22.4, 22.7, 22.6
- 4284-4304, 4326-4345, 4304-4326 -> -0.6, 21.7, 20.5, 21.1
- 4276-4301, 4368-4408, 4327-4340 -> 1.1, 22.5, 23.1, 22.8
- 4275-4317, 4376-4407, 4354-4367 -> -0.1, 22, 23.3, 22.8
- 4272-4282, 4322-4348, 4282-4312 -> 1.7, 23.8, 20.9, 22.8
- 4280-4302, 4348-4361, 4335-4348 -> 1.3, 22.2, 21.9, 22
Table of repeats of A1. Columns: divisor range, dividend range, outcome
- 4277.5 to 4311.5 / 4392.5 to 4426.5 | 1.08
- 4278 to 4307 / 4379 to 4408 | 1.06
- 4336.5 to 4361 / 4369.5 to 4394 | 1.10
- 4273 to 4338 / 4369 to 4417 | 1.06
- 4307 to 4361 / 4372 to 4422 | 1.09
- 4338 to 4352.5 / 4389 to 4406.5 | 1.14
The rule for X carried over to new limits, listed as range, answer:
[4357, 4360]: 23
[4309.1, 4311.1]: 20.5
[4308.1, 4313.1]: 20.7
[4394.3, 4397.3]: 23.1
